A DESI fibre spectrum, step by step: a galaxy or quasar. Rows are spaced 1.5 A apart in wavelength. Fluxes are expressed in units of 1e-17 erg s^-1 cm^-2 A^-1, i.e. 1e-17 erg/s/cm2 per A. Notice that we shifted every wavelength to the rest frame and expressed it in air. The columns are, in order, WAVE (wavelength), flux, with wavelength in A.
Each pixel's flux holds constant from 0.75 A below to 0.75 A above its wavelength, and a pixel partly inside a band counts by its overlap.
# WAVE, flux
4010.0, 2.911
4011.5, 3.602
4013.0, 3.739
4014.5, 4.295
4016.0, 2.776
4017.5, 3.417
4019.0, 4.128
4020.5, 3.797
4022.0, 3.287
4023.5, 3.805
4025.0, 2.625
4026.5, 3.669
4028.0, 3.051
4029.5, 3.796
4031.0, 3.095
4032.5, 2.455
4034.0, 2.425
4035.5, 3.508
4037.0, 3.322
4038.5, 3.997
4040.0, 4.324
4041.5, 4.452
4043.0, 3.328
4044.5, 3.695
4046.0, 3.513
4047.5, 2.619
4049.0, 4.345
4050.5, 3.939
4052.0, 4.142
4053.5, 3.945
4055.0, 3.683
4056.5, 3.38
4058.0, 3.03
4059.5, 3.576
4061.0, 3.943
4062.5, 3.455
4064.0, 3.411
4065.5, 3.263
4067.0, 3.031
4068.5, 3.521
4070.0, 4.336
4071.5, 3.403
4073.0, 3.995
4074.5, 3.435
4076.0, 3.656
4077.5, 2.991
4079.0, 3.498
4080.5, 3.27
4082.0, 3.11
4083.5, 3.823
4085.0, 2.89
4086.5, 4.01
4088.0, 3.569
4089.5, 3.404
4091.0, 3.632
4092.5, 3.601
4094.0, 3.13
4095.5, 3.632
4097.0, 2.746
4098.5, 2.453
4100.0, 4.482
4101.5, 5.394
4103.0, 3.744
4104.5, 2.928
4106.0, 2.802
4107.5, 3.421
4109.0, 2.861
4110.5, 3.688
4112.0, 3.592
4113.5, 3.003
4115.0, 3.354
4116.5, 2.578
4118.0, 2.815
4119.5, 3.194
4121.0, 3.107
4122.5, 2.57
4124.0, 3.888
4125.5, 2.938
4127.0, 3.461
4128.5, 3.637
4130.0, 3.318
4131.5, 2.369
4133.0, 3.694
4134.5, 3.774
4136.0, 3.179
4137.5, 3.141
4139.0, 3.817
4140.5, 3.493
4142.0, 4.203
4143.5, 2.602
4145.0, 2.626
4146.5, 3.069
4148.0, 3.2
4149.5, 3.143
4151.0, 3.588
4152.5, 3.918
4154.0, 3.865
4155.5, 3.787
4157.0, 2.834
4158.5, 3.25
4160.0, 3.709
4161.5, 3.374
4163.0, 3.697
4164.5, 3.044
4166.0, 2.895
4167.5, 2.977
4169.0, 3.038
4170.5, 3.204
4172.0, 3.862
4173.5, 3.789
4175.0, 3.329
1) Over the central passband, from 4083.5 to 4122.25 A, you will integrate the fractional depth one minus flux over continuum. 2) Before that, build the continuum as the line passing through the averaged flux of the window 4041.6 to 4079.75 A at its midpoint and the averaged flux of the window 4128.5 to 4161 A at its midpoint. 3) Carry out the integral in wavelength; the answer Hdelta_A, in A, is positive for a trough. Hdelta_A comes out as 1.28 A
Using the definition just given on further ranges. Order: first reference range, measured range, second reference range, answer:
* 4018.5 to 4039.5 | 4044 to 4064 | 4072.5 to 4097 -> -1.3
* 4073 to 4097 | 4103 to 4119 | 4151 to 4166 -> 1.5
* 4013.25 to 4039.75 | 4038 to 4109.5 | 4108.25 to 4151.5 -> -5.0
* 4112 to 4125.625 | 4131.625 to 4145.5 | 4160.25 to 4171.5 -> -1.0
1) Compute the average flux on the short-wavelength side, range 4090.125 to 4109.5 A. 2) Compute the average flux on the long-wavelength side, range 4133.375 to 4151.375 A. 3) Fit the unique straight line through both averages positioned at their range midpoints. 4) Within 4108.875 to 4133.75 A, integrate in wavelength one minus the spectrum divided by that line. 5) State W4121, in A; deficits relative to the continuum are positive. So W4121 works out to 1.5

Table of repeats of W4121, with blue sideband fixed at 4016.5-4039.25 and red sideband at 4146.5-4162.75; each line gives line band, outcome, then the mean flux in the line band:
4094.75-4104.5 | -0.8 A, 3.68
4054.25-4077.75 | -0.9 A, 3.52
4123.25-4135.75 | 0.2 A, 3.38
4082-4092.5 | -0.4 A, 3.53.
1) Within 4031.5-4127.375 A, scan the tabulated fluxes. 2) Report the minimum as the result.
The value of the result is 2.425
